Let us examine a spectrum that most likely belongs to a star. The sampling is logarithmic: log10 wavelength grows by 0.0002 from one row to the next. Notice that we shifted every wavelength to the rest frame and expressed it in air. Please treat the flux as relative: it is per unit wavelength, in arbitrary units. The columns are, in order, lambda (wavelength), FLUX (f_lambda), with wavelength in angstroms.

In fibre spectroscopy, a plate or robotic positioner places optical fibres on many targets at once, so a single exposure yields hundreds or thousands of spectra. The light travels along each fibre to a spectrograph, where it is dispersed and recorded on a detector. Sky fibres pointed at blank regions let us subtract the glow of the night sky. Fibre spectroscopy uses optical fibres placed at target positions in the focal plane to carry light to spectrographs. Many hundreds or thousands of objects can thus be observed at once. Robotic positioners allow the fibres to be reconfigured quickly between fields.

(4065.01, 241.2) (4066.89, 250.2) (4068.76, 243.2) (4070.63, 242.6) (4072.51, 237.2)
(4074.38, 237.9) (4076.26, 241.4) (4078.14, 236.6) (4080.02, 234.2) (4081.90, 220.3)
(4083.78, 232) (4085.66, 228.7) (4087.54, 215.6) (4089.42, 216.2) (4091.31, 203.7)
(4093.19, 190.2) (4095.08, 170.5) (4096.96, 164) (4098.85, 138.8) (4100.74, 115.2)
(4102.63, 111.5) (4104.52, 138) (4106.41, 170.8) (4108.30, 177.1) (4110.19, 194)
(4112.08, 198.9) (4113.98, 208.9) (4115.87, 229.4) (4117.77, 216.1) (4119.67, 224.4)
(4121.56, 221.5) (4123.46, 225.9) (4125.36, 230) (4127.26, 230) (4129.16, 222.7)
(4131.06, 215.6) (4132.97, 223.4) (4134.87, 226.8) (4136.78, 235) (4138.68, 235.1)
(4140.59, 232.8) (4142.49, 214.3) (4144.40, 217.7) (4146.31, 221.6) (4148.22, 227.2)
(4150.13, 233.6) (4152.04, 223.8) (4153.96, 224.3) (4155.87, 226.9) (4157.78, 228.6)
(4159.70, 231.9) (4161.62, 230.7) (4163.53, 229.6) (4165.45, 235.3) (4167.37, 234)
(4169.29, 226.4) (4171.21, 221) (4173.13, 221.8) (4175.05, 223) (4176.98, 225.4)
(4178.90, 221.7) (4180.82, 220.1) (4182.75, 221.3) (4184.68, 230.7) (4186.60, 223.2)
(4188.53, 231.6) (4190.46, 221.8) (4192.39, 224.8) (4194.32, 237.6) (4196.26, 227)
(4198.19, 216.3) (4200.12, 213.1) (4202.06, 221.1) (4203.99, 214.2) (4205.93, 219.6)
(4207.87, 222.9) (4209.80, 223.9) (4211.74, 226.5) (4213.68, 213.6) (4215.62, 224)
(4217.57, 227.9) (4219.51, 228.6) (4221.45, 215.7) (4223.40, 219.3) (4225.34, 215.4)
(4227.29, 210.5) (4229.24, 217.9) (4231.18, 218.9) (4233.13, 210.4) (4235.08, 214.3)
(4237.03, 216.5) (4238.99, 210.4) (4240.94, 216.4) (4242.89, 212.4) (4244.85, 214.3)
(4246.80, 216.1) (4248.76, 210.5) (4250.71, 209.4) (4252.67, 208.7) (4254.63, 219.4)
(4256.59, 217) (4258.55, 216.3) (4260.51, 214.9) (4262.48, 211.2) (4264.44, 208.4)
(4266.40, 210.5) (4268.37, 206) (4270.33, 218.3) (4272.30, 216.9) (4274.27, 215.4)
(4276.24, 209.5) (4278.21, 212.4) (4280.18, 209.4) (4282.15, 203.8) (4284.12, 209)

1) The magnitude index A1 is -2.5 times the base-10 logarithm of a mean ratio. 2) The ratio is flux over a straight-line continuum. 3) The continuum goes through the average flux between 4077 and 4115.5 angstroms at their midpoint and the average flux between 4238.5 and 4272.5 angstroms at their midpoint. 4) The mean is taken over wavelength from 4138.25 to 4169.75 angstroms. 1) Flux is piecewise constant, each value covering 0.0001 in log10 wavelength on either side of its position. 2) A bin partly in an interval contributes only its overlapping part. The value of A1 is -0.15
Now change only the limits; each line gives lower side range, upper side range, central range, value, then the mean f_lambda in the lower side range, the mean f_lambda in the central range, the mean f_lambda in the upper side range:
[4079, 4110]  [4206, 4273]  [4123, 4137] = -0.179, 183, 226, 216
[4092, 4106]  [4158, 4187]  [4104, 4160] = -0.186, 149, 217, 227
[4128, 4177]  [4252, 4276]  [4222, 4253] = 0.013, 226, 214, 213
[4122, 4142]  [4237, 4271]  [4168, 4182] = -0.004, 227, 223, 213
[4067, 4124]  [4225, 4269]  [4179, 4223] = -0.063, 203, 223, 213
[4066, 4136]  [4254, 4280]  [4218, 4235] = -0.027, 208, 217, 213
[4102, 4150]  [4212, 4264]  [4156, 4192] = -0.066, 211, 227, 216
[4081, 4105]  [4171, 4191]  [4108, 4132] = -0.115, 181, 216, 224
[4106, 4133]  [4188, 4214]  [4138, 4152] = -0.048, 213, 226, 222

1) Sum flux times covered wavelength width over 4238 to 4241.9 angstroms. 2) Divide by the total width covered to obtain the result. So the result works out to 213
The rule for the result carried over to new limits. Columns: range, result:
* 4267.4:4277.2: 213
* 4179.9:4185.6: 224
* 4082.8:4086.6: 230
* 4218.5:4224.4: 221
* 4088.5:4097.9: 189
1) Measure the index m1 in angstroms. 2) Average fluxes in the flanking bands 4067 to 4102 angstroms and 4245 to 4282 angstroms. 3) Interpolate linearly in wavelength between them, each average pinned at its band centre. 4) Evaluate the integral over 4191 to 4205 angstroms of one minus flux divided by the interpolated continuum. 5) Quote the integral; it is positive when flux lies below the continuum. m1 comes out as -0.7 angstroms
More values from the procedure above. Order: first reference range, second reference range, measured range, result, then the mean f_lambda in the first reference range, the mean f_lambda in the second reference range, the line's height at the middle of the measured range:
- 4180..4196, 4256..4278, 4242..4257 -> 0.2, 226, 213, 216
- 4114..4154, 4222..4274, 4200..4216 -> -0.2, 225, 214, 218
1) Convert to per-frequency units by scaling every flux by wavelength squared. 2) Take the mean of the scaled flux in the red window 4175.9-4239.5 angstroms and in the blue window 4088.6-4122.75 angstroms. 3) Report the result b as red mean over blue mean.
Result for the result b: 1.3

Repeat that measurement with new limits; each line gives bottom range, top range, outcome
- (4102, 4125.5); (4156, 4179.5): 1.19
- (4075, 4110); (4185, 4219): 1.24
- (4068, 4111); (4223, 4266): 1.17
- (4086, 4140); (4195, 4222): 1.16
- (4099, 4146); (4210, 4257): 1.12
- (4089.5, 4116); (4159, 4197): 1.37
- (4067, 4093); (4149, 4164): 1.03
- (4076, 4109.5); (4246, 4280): 1.23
